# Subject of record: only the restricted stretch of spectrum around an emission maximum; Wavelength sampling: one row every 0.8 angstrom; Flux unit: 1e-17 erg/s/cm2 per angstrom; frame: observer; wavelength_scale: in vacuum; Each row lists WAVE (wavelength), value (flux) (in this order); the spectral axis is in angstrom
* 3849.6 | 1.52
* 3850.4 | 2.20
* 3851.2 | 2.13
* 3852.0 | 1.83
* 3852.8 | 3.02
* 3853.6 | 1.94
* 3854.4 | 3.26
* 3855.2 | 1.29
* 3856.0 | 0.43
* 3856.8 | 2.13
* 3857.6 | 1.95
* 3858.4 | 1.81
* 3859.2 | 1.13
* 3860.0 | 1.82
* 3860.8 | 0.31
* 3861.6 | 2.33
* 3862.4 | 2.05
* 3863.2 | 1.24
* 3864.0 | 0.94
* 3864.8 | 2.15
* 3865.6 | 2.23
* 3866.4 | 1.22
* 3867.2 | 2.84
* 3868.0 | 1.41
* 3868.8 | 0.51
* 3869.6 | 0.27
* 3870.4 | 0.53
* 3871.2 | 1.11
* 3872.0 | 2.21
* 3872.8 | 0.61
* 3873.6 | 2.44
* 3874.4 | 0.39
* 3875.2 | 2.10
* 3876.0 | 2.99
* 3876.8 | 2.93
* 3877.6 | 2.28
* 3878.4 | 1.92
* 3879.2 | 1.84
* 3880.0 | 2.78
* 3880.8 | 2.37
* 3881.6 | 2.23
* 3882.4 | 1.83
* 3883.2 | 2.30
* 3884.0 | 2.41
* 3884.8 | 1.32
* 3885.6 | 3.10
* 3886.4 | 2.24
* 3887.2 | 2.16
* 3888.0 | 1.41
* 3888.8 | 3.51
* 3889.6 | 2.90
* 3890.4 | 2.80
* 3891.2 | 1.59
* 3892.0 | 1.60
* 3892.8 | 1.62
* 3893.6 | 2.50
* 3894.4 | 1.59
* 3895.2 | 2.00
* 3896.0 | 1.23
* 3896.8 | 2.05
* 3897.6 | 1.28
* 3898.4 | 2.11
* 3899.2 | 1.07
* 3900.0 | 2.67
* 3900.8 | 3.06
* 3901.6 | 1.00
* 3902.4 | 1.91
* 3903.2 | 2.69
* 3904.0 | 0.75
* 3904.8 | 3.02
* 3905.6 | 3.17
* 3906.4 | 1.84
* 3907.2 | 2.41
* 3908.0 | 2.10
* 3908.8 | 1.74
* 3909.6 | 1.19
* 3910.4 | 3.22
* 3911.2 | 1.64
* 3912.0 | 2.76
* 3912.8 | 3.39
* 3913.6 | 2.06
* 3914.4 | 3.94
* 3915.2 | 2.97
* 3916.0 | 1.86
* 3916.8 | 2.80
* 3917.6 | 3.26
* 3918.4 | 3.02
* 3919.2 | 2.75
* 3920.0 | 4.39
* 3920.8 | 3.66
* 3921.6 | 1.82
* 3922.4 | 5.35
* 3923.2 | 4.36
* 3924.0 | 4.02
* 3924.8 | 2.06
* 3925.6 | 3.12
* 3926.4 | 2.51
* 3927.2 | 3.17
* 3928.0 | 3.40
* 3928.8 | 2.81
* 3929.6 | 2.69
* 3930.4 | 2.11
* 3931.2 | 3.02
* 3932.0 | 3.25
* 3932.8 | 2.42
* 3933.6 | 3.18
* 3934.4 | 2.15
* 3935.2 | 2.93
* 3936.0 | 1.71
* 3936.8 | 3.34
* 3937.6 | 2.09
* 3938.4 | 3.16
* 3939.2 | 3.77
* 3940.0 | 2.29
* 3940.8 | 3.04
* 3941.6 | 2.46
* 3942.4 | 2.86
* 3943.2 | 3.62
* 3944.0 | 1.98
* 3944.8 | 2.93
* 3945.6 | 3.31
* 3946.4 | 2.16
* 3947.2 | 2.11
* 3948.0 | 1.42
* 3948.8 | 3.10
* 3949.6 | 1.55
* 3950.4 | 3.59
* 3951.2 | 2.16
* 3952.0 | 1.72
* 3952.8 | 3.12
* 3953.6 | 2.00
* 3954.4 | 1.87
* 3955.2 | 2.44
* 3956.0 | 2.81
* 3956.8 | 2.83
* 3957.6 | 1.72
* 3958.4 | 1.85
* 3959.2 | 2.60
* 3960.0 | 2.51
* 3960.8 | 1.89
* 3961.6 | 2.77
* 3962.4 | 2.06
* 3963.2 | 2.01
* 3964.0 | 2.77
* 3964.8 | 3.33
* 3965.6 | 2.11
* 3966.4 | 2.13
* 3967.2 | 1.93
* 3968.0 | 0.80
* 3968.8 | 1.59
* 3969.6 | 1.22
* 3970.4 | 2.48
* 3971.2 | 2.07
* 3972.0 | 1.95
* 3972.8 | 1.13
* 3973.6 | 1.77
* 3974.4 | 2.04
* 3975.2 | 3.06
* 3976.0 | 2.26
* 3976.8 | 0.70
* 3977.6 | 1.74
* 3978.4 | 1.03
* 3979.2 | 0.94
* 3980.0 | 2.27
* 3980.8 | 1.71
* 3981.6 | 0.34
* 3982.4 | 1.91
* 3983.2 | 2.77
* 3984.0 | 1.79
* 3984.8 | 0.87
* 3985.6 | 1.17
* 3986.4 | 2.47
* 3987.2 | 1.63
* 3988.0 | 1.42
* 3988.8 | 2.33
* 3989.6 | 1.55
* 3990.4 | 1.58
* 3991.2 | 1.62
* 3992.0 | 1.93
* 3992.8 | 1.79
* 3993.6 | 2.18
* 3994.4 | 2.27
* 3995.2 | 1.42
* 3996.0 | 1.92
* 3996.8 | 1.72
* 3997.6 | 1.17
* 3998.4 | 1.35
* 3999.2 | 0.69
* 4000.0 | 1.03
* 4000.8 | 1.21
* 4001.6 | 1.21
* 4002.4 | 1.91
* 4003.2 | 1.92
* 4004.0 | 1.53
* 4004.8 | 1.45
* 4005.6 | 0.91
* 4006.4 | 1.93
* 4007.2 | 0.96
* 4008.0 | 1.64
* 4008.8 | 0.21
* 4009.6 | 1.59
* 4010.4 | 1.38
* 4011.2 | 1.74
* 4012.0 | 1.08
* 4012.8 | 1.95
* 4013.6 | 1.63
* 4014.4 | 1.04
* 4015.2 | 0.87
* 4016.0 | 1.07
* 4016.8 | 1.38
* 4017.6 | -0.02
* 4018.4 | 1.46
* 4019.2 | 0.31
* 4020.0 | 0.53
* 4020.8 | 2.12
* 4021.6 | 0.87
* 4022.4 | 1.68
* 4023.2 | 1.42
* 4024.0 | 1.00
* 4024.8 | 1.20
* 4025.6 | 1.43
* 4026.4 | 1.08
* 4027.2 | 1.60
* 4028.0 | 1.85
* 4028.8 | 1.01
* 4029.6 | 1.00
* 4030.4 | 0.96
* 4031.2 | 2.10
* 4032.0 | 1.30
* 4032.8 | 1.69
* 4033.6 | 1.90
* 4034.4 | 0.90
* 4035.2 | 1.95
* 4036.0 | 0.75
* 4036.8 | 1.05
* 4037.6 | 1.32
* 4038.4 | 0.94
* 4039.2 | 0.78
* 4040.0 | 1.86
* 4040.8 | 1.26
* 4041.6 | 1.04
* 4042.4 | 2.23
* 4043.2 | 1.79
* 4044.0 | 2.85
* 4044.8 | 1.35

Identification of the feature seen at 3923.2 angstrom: C III] 1909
